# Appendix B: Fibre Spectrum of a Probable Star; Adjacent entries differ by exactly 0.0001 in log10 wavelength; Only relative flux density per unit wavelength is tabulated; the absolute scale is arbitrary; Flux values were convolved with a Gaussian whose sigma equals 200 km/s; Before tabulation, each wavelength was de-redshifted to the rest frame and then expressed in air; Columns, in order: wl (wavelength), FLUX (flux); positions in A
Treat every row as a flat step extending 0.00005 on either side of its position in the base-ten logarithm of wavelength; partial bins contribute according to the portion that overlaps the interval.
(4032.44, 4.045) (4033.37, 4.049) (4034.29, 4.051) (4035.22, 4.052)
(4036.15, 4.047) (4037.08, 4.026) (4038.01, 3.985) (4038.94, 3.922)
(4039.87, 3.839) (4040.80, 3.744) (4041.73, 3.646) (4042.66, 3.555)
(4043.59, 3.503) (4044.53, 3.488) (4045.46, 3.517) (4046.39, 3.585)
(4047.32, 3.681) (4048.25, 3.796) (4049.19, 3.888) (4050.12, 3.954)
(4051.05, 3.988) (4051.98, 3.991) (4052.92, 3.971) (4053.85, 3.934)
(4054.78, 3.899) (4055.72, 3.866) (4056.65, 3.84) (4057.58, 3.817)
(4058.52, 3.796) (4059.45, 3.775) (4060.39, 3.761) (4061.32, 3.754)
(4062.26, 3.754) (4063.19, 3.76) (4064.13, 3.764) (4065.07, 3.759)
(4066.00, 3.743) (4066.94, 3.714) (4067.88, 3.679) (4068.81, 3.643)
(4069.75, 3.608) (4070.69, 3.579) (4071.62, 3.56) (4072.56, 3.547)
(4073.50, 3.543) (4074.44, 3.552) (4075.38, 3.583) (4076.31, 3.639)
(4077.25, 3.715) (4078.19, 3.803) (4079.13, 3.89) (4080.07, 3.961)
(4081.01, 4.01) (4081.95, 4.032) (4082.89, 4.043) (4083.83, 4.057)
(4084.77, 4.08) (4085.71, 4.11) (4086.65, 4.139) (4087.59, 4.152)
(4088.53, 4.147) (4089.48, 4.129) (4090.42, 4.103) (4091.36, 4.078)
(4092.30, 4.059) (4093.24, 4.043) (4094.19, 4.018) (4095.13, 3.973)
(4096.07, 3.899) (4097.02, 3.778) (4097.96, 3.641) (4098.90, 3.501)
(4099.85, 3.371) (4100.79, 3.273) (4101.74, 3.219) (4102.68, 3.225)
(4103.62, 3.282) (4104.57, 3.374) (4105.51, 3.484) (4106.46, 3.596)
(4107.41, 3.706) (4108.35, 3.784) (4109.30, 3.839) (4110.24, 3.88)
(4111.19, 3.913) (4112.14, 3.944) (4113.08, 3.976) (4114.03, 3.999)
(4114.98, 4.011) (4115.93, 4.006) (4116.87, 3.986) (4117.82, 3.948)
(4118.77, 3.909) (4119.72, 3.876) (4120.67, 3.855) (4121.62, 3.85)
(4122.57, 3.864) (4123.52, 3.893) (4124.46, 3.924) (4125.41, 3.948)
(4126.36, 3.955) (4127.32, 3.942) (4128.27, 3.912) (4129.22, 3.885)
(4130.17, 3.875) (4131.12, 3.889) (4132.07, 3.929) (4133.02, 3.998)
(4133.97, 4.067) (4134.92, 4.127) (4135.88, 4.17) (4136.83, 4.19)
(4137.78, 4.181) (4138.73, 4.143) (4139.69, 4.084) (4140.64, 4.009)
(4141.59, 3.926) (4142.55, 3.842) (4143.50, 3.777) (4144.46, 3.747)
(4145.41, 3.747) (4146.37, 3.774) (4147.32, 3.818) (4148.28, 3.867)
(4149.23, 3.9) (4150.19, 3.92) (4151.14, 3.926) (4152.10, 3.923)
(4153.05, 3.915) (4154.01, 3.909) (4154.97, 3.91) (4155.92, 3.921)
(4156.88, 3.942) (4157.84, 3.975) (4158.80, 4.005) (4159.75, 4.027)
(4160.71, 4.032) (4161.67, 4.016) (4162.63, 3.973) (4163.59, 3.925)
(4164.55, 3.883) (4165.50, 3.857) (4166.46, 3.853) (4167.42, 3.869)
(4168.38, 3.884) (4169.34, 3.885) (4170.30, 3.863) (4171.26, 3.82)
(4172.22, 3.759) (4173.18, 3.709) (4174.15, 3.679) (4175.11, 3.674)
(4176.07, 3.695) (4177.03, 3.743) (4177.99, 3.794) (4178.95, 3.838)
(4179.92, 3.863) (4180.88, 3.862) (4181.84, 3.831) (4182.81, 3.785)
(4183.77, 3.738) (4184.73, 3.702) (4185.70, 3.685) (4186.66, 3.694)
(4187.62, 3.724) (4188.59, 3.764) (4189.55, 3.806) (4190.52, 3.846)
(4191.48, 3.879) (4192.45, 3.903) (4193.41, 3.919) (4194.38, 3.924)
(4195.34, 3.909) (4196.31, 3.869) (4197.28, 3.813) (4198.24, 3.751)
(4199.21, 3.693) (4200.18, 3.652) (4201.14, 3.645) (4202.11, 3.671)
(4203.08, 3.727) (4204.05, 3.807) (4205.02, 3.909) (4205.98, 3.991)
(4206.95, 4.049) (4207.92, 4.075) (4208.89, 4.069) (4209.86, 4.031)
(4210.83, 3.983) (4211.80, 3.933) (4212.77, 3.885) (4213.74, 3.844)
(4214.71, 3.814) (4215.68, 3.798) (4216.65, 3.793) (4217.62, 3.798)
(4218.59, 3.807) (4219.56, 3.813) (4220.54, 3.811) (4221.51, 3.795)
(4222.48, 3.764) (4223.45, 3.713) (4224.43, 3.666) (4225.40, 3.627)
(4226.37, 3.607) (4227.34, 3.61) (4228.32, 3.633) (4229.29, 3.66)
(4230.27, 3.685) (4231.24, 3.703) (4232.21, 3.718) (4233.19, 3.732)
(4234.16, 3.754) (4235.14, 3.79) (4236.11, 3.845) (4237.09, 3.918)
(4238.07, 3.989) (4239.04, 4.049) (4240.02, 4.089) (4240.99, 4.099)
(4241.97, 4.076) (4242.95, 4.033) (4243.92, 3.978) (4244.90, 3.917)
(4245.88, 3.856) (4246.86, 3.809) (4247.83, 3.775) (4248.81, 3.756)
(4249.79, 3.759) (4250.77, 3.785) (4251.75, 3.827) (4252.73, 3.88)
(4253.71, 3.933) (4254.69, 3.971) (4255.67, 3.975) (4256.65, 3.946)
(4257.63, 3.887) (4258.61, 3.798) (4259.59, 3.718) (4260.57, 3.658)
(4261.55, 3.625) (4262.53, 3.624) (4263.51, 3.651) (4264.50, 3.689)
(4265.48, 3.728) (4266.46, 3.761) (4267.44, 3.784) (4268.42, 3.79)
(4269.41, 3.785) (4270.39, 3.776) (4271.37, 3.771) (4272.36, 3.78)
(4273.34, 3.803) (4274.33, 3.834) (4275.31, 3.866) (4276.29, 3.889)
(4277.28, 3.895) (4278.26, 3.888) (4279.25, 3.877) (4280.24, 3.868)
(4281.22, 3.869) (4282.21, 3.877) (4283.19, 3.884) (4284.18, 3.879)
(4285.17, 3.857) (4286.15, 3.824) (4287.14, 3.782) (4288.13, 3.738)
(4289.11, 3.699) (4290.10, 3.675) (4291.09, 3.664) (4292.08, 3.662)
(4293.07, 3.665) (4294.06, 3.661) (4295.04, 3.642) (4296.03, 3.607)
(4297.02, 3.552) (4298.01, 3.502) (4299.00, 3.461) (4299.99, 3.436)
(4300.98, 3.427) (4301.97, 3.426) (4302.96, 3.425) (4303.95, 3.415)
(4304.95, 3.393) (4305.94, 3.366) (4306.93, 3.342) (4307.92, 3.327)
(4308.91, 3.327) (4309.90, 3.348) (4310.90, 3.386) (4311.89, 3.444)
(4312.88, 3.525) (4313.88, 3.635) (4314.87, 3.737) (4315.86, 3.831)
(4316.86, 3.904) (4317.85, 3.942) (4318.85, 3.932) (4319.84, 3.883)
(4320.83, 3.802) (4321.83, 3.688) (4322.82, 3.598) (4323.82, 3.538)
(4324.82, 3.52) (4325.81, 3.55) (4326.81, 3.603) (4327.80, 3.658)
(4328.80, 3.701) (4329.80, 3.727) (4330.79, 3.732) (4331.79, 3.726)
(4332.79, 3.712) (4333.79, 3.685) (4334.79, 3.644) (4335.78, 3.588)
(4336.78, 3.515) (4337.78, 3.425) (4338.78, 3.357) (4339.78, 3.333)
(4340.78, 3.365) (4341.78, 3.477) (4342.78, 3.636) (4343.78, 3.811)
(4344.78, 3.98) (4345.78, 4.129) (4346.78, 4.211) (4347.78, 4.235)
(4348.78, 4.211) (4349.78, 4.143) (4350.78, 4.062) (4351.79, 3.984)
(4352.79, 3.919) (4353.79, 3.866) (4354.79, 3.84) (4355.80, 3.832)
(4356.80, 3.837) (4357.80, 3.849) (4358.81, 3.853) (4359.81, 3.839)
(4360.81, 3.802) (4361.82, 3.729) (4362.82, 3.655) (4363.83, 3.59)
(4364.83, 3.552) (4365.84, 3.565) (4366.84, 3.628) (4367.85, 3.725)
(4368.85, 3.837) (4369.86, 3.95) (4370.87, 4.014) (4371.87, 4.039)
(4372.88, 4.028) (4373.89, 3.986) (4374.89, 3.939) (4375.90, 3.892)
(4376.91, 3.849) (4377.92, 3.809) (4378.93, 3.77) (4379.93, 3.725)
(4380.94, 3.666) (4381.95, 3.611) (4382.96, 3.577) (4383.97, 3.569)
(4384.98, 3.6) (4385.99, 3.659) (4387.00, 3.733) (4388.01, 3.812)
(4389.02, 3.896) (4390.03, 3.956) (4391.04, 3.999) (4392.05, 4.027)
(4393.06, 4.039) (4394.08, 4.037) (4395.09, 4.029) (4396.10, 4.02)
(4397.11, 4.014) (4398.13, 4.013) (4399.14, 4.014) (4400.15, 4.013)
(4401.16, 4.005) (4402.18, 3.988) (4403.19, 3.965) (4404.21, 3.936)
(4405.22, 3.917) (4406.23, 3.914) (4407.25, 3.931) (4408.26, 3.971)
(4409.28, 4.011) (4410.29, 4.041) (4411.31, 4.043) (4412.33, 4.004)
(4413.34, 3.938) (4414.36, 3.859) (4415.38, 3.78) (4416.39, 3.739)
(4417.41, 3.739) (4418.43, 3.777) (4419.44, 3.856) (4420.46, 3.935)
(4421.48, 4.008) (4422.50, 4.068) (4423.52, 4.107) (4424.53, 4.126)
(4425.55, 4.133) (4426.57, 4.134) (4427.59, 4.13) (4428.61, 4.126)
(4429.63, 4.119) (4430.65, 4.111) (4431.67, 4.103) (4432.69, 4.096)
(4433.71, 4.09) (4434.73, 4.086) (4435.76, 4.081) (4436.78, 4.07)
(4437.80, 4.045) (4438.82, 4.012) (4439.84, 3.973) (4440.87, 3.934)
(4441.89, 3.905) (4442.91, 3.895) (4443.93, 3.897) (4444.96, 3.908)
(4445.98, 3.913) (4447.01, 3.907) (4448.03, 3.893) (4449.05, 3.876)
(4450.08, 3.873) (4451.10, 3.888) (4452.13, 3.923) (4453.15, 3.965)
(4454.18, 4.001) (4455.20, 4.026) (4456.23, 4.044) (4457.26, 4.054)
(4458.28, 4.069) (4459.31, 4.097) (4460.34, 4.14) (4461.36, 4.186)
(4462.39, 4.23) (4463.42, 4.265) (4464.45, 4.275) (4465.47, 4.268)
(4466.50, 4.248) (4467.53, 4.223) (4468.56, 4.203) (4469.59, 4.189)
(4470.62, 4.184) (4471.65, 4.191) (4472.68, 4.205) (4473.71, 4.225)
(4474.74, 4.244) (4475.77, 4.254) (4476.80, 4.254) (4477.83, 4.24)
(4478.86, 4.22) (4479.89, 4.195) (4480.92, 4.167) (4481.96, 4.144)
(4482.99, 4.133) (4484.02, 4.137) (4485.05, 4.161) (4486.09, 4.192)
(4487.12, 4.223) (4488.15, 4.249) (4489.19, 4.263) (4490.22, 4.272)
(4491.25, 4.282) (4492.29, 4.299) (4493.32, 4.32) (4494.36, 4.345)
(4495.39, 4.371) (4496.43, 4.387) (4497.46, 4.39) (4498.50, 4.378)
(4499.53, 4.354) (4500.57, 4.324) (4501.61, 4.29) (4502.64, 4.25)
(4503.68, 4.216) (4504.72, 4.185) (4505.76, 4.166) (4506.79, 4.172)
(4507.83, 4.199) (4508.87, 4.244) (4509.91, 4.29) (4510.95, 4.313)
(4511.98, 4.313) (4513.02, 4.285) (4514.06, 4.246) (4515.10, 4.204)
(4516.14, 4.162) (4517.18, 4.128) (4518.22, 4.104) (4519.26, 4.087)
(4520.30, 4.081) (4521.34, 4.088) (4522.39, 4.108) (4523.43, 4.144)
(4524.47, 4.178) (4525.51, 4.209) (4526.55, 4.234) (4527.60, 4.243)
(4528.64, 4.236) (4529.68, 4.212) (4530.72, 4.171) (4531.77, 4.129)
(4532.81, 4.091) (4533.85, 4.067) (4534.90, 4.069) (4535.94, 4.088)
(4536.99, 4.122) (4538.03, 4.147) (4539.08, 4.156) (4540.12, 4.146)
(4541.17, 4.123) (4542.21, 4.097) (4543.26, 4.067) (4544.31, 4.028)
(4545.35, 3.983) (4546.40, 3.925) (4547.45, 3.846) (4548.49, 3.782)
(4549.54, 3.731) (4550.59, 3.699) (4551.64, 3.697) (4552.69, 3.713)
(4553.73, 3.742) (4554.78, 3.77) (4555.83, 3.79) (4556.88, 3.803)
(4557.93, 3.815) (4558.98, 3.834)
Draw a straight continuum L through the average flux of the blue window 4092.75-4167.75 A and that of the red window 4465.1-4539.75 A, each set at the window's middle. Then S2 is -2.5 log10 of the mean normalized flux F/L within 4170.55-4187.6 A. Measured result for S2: 0.04 mag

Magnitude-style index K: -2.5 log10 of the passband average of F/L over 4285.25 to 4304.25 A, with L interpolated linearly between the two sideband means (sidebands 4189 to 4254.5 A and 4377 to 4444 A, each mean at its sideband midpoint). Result 0.080 mag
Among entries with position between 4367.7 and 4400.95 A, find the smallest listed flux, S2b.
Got 3.569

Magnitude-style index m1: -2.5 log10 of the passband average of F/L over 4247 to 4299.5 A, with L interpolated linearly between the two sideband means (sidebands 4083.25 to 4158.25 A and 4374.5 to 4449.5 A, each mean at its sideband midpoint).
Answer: 0.04 mag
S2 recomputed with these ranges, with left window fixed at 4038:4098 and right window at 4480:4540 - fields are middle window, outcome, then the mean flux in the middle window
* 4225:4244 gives 0.04 mag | 3.83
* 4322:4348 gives 0.11 mag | 3.67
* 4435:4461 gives 0.05 mag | 3.98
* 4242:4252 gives 0.03 mag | 3.86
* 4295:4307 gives 0.17 mag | 3.46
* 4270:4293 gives 0.06 mag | 3.81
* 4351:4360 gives 0.06 mag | 3.87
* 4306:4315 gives 0.17 mag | 3.44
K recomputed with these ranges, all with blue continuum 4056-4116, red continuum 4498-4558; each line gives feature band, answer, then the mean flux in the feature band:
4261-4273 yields 0.051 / 3.73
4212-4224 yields 0.021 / 3.8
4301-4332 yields 0.103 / 3.59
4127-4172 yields -0.030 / 3.94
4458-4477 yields -0.041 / 4.21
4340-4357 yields 0.018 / 3.91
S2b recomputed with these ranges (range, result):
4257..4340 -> 3.327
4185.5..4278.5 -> 3.607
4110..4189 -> 3.674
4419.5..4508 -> 3.873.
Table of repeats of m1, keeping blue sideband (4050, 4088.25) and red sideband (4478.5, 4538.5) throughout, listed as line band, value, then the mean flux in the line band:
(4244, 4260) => 0.04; 3.85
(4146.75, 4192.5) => 0.02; 3.85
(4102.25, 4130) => 0.01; 3.82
